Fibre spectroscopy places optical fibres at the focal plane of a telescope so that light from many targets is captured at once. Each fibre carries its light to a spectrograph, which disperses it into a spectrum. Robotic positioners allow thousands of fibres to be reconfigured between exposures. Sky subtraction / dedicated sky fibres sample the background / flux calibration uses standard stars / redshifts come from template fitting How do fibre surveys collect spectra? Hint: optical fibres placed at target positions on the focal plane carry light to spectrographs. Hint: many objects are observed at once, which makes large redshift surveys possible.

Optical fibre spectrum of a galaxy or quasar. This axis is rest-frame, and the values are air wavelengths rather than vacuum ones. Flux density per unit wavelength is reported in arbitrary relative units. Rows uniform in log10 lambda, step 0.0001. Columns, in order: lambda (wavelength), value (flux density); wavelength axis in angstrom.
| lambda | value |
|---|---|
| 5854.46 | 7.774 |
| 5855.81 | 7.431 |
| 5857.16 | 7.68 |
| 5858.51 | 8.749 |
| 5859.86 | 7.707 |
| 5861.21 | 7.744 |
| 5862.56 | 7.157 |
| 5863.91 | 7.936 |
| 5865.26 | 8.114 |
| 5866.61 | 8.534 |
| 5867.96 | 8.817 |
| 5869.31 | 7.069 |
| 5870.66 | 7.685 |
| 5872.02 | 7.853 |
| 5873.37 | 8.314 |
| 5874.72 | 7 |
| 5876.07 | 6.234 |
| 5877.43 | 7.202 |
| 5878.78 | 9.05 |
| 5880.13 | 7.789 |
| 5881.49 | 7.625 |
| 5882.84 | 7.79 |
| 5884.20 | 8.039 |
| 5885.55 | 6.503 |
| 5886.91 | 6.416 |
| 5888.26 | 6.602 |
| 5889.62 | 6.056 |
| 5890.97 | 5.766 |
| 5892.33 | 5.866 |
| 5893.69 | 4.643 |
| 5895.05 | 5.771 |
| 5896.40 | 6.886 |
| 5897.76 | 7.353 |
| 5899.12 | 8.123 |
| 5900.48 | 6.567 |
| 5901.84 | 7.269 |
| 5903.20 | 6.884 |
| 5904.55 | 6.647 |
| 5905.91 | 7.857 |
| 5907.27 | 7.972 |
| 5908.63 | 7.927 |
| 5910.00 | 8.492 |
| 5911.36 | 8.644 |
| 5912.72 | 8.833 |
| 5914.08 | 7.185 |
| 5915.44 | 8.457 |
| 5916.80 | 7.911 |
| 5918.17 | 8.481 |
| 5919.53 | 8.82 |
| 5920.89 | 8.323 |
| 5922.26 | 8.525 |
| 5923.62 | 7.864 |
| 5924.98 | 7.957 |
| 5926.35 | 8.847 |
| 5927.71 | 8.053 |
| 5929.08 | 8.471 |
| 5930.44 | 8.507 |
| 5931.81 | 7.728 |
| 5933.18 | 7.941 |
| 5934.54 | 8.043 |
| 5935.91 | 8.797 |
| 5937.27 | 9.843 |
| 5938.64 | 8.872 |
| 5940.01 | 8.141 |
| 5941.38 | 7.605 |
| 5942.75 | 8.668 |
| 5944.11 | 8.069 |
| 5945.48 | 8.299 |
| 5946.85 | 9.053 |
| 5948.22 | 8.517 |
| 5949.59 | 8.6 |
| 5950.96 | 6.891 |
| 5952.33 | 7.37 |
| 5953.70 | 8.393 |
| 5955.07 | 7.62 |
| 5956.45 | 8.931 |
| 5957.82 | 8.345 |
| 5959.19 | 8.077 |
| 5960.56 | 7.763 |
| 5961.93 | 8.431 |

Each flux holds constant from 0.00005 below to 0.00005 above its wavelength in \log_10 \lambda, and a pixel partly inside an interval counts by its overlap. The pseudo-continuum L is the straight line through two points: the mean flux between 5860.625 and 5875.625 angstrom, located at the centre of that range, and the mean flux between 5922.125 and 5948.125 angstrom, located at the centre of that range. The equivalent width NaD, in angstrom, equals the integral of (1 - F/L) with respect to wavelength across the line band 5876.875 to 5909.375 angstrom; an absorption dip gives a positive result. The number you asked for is 4.1 angstrom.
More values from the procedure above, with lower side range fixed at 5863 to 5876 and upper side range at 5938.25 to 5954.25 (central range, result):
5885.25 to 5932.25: 3.1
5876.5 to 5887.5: 0.5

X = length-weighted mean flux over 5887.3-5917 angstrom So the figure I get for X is 7.15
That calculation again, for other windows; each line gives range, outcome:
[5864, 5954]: 7.76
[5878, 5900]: 6.89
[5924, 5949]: 8.41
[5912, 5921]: 8.29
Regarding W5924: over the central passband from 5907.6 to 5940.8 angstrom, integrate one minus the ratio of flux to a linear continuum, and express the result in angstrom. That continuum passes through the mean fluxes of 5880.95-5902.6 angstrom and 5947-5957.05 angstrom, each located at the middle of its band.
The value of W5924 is -4.1 angstrom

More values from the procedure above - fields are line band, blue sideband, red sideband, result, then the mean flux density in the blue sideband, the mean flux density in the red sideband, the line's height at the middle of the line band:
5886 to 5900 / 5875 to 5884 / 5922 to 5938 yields 2.6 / 7.61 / 8.38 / 7.81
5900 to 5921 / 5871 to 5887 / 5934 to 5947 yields 0.4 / 7.52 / 8.52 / 8.04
